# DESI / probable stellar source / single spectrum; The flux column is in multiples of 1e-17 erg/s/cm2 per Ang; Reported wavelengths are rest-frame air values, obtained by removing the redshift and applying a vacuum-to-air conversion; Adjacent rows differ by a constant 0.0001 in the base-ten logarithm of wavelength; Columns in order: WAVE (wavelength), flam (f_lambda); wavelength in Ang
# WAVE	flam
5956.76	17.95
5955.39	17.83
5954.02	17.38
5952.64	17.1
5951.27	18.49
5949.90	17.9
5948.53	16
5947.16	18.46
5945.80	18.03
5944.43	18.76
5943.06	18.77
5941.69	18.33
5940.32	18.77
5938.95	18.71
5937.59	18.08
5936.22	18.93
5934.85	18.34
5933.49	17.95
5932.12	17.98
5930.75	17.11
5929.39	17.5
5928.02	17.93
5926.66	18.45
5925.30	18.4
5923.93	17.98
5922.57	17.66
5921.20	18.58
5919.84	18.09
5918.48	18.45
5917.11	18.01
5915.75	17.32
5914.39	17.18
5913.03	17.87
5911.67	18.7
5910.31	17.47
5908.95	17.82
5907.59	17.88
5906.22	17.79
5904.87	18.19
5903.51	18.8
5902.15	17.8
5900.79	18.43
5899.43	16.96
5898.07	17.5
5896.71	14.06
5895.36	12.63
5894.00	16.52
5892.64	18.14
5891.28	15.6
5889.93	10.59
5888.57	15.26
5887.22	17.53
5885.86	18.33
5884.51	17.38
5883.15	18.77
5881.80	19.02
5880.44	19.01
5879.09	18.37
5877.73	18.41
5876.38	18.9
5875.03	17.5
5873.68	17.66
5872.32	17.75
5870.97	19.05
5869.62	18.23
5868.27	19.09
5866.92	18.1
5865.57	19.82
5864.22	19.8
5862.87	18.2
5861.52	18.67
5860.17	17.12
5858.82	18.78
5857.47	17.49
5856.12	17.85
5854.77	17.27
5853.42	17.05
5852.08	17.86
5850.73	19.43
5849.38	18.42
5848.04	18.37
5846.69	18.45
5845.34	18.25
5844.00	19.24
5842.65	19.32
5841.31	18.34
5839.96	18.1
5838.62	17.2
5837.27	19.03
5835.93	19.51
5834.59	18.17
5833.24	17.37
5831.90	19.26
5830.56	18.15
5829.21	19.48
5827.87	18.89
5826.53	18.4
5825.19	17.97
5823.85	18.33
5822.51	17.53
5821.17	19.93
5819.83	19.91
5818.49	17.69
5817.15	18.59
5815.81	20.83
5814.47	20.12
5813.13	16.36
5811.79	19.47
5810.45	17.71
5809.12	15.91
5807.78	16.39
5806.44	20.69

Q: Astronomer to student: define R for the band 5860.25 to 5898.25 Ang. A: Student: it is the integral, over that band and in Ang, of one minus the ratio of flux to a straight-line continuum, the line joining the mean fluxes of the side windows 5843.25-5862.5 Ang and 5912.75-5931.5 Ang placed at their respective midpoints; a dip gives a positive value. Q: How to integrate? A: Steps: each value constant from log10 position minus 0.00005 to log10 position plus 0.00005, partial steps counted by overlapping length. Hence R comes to 1.21 Ang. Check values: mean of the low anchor 18.2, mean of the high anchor 17.9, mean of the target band 17.5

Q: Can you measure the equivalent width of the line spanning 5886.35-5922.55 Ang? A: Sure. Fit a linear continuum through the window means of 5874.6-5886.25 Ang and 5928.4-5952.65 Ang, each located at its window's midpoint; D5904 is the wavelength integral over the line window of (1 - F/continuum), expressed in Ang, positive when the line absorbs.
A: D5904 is 2.4 Ang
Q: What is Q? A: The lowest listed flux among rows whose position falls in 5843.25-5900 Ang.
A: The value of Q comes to 10.59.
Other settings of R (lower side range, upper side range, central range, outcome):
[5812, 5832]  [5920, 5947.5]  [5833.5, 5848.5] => 0.1 Ang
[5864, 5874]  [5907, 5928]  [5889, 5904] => 1.8 Ang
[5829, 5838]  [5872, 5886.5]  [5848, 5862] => 0.4 Ang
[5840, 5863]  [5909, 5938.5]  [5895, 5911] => 0.8 Ang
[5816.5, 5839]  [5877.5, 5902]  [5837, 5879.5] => -1.6 Ang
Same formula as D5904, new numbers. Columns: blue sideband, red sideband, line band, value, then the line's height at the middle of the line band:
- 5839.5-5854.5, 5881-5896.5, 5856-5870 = -0.7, 17.6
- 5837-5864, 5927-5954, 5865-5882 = -0.3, 18.2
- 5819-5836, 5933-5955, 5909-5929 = 0.3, 18.2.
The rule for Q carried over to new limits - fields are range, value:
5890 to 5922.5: 12.63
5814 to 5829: 17.53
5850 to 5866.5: 17.05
